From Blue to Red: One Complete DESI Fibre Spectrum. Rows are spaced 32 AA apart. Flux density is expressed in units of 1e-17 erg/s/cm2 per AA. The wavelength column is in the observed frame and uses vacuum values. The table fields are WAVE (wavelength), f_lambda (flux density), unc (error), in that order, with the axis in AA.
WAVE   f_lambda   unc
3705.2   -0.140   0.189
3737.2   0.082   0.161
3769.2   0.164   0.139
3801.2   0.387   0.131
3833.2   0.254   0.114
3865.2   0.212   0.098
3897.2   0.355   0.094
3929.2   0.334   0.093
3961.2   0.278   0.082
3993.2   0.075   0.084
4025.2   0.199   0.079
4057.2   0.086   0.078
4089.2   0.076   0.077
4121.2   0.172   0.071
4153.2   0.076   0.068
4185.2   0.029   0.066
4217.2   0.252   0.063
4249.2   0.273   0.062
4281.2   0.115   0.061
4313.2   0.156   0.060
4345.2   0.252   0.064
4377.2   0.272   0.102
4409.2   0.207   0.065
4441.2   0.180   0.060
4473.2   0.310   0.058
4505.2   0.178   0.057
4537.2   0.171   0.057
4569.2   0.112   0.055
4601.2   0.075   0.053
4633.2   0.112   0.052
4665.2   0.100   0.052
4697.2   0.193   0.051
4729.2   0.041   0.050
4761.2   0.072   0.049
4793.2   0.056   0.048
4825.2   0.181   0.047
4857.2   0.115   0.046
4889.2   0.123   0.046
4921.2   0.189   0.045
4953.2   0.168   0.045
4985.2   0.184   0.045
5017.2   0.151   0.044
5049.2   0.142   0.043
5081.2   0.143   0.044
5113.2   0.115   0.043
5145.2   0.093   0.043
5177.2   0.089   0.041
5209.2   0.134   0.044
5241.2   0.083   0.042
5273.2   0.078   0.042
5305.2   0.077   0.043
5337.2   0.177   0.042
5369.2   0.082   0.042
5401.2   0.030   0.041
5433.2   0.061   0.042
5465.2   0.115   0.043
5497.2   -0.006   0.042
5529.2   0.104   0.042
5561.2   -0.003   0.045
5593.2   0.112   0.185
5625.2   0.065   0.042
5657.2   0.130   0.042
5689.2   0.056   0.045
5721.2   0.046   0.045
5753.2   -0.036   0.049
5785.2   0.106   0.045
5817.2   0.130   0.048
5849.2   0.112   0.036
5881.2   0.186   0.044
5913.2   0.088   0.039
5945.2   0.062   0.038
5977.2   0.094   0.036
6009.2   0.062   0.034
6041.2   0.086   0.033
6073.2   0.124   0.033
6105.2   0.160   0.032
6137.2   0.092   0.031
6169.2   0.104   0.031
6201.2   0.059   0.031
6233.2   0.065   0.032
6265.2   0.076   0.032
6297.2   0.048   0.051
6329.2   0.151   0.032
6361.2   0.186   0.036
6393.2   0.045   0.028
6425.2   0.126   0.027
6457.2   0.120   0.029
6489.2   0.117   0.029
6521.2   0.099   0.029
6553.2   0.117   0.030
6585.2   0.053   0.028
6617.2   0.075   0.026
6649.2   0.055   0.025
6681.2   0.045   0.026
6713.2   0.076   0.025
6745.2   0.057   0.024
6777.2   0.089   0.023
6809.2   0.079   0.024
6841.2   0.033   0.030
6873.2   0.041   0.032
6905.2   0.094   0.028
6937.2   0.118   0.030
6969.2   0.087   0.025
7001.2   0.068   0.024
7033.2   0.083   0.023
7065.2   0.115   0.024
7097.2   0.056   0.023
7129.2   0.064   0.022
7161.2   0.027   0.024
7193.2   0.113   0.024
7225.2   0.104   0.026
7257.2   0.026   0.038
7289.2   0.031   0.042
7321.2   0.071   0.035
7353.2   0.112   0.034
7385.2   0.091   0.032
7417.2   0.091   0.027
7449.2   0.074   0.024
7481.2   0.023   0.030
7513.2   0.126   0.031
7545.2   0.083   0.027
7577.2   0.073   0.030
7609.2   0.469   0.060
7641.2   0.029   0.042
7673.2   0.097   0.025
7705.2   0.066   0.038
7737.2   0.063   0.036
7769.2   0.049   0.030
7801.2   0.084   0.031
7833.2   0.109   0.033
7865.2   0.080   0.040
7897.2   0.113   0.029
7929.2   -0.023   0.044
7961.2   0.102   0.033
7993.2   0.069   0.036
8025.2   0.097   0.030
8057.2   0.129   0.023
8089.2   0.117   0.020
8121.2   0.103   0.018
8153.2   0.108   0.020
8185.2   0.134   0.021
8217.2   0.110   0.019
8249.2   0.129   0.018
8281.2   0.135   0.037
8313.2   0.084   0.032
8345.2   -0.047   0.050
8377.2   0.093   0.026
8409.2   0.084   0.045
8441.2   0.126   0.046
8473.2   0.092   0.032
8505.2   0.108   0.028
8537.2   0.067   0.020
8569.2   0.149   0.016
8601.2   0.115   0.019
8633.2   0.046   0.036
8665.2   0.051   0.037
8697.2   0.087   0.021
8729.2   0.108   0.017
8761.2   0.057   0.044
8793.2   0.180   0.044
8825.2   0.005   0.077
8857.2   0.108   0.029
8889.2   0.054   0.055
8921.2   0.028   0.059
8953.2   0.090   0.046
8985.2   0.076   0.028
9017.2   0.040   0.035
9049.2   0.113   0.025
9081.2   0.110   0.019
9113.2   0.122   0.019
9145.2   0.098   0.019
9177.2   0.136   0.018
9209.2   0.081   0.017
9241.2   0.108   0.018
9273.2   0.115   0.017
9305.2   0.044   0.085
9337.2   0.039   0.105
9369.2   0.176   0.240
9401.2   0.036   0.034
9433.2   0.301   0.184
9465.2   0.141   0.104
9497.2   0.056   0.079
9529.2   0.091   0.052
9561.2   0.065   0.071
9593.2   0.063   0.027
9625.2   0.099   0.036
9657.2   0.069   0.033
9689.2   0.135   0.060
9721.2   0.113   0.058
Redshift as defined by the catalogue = 1.04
